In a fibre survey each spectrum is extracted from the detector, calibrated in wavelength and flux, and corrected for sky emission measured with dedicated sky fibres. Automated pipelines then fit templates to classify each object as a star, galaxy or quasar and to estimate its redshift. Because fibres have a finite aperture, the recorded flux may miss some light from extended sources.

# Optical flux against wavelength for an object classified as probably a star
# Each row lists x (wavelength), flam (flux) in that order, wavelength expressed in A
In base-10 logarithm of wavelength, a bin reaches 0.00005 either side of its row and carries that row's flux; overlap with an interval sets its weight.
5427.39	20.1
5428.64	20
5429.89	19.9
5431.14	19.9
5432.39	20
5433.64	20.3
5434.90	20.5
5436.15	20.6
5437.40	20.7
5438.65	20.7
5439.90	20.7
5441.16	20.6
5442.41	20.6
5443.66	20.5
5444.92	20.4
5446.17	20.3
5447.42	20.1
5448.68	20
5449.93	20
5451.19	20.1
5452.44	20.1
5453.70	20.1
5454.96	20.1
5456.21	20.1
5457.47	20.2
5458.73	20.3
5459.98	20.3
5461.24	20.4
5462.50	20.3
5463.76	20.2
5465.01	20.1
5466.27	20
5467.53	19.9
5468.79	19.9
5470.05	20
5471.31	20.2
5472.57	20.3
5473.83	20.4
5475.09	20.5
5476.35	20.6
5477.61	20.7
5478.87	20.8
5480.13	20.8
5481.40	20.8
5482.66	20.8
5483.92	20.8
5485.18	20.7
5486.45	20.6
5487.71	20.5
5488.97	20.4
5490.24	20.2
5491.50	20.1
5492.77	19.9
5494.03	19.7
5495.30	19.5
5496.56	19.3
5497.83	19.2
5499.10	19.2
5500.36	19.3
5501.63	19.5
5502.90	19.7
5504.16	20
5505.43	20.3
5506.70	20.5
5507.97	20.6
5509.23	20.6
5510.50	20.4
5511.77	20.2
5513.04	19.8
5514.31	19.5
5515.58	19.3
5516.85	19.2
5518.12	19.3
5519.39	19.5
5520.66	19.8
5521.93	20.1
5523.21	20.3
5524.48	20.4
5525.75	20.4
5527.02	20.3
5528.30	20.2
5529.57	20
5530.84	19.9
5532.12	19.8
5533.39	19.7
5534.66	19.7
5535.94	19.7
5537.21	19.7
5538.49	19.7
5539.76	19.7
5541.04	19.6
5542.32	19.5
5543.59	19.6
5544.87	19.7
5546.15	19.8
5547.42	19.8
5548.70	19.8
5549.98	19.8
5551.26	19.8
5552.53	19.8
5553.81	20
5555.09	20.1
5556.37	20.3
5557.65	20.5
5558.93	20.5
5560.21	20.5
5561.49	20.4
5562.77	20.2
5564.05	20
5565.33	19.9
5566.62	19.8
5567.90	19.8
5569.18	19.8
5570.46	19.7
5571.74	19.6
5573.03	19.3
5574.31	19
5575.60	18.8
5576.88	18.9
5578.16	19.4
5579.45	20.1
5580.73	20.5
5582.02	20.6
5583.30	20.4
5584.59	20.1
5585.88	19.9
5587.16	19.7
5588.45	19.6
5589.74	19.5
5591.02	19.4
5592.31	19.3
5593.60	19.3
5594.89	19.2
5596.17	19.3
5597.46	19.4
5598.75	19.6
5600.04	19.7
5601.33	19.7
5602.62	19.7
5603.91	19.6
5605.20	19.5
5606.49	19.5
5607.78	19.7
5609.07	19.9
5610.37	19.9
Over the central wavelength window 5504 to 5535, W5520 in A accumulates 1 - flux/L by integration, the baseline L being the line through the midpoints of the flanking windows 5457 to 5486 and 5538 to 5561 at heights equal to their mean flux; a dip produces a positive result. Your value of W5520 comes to 0.2 A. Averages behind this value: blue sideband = 20.4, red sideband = 19.9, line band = 20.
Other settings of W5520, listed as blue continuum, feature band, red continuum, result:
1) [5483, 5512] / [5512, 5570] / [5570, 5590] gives -0.08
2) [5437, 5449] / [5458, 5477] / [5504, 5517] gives 0.09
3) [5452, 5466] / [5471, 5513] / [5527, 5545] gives -0.42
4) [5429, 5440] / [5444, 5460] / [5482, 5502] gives 0.06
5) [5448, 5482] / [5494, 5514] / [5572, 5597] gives 0.18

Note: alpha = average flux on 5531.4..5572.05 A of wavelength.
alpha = 19.9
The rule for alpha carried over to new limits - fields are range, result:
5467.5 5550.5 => 20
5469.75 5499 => 20.3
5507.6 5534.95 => 20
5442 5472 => 20.2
